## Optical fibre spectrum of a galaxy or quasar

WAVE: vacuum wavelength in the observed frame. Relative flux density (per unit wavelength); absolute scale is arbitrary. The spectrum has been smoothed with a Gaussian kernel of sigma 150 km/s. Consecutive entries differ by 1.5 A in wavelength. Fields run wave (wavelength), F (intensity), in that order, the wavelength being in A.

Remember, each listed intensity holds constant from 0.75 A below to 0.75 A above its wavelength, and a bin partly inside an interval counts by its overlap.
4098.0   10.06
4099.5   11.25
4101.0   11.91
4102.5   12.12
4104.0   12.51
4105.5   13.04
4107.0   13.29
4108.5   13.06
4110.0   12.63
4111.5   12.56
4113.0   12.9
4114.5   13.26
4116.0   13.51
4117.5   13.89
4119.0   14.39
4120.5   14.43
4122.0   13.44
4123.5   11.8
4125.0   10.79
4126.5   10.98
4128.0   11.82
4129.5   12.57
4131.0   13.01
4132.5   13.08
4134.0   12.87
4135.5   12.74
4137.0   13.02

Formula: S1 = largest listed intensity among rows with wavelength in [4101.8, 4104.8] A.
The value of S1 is 12.51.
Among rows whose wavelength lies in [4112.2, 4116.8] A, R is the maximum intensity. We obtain 13.51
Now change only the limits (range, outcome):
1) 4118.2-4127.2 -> 14.43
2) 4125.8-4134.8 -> 13.08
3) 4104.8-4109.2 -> 13.29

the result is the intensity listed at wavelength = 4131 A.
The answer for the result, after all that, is 13.01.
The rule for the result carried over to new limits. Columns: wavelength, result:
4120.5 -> 14.43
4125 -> 10.79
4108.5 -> 13.06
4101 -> 11.91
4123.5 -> 11.8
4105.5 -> 13.04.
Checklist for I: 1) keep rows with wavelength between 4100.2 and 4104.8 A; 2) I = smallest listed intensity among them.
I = 11.91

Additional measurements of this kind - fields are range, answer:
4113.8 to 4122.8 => 13.26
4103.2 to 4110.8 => 12.51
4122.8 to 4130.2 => 10.79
